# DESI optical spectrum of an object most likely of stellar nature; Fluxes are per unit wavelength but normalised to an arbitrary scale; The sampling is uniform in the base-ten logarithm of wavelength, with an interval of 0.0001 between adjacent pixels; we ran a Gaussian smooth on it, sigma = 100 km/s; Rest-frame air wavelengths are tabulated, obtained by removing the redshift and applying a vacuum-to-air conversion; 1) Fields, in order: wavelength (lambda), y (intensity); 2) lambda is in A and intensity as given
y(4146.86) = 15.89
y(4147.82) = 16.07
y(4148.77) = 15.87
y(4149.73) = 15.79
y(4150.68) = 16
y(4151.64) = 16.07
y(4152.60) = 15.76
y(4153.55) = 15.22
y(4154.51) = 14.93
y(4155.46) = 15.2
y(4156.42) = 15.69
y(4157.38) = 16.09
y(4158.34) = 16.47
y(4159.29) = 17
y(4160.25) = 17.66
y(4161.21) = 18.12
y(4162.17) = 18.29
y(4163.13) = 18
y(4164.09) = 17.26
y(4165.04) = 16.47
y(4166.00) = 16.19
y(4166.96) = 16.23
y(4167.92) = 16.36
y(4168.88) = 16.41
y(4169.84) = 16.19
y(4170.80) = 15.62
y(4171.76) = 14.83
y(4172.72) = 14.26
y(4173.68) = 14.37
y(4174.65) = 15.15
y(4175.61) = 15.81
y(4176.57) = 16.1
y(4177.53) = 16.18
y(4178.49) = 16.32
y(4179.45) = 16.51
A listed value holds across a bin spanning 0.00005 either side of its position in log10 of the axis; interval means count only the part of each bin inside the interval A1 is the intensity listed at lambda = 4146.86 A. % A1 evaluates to 15.89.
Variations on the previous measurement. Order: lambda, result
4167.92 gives 16.36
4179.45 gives 16.51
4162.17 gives 18.29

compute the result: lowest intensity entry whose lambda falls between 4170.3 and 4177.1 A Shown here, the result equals 14.26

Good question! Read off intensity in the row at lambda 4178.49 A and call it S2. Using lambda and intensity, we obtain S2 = 16.32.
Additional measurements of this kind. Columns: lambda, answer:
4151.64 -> 16.07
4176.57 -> 16.1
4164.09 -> 17.26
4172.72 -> 14.26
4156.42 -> 15.69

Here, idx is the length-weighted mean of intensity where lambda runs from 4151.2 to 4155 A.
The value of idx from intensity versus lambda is 15.5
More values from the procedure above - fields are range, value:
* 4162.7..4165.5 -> 17.3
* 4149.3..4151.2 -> 15.9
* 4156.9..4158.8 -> 16.2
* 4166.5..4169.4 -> 16.3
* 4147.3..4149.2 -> 16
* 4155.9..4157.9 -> 15.8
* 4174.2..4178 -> 15.8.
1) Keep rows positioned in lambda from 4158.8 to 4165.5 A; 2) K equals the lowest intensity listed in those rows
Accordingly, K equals 16.47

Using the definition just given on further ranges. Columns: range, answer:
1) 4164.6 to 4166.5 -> 16.19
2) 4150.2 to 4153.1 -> 15.76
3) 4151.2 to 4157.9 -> 14.93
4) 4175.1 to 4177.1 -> 15.81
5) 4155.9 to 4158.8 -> 15.69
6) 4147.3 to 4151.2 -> 15.79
